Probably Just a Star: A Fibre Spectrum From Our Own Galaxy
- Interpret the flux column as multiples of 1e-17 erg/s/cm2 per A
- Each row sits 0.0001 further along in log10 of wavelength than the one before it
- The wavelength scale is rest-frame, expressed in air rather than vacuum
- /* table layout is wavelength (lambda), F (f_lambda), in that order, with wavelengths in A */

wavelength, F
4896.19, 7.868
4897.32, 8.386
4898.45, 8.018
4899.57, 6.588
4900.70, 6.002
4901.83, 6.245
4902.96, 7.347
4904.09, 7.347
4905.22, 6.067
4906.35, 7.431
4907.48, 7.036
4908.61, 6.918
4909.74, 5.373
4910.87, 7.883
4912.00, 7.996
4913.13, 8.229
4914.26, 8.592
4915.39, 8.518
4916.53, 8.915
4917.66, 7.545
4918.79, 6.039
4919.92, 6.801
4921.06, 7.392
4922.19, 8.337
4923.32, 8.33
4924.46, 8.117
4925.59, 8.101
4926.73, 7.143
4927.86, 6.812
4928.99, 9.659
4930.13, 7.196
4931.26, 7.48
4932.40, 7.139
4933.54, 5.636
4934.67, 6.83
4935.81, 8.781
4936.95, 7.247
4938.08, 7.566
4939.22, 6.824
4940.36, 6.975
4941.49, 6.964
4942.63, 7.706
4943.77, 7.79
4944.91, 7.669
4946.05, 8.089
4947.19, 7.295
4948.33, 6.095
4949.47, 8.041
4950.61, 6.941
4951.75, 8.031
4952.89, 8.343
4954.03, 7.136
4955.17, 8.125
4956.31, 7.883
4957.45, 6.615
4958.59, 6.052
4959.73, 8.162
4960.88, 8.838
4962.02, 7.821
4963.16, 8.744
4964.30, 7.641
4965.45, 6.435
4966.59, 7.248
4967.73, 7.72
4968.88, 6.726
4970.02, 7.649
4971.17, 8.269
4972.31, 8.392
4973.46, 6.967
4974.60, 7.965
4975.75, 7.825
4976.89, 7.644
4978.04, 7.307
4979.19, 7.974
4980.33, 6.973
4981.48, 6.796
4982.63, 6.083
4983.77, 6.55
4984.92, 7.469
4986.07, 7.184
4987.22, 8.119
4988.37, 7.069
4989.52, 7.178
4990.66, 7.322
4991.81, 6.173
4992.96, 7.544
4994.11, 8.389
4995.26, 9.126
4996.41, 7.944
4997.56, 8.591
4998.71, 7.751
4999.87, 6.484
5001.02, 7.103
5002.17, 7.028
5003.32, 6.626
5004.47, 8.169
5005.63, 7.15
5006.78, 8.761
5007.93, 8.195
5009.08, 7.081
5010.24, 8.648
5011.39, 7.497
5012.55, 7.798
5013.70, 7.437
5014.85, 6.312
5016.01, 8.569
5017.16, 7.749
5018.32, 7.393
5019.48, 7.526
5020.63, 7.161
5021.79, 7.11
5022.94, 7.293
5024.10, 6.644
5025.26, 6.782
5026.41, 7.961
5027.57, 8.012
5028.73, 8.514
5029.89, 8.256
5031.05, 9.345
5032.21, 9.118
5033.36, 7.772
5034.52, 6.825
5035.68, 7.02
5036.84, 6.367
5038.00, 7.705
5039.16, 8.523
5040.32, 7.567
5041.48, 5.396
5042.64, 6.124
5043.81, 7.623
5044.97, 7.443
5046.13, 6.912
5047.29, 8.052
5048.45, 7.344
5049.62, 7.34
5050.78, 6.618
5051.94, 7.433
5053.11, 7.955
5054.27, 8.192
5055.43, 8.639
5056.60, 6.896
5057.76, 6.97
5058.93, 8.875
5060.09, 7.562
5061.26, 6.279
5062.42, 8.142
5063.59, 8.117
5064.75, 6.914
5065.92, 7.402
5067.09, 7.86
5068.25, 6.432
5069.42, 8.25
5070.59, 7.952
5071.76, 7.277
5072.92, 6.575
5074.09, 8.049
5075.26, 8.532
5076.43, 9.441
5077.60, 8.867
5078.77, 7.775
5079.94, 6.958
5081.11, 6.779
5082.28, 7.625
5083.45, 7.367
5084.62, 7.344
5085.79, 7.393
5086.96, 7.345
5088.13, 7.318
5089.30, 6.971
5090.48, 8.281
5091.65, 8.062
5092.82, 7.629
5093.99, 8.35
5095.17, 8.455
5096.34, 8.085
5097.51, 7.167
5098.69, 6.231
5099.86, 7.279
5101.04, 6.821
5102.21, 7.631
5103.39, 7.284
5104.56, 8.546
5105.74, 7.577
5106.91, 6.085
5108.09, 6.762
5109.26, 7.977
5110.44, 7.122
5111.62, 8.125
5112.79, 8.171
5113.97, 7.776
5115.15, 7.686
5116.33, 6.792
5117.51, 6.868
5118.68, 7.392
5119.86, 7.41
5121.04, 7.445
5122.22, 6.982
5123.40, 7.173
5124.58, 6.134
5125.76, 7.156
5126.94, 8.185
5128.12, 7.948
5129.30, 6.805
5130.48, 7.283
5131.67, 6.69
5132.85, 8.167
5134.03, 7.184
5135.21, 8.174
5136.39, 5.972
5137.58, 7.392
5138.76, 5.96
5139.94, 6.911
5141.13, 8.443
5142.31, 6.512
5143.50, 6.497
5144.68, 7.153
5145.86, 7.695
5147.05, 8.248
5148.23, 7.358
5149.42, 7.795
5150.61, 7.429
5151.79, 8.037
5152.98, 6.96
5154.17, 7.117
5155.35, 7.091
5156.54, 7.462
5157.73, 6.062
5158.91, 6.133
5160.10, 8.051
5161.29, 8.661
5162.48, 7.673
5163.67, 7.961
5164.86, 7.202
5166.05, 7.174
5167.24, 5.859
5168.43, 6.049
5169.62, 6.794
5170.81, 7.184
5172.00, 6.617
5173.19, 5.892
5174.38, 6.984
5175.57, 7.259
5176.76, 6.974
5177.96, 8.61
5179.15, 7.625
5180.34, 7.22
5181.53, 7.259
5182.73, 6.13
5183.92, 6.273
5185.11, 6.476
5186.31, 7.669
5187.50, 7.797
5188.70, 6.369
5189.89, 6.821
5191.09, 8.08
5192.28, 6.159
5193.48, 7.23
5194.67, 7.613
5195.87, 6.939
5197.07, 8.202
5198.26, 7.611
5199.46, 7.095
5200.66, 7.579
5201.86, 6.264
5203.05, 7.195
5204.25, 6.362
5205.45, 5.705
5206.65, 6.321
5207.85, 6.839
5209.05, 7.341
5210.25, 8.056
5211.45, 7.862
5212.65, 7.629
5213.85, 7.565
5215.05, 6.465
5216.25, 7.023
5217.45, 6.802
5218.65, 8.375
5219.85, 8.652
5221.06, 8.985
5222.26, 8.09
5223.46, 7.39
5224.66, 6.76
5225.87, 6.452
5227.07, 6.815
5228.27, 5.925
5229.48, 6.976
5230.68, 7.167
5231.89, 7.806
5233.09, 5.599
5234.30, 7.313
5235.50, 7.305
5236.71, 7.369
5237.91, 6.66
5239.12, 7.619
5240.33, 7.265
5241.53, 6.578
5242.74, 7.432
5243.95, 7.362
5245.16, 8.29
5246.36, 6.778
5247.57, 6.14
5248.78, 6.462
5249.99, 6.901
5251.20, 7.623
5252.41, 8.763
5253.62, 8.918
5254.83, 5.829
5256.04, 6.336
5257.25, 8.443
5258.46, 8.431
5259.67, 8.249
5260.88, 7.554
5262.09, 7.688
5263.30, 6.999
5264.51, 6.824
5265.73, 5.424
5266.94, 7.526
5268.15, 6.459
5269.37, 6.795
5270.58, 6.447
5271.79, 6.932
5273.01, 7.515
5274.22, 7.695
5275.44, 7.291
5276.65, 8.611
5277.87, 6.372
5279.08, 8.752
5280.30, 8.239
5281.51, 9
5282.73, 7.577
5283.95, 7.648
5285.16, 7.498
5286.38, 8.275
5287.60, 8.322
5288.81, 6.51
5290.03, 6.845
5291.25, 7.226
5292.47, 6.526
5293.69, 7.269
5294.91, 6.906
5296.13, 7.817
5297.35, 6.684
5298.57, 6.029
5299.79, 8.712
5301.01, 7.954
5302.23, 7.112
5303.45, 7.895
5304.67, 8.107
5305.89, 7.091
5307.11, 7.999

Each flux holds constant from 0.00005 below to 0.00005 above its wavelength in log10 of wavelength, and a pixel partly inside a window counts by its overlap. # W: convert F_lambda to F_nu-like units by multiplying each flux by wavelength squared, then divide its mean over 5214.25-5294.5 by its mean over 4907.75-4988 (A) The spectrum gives 1.10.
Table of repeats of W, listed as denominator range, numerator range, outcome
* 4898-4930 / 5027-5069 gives 1.07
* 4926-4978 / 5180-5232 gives 1.05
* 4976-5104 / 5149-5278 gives 1.02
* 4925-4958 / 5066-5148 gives 1.07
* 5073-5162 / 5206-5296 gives 1.04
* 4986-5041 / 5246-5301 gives 1.07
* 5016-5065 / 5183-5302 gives 1.04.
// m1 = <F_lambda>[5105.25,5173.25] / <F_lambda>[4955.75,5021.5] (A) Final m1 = 0.96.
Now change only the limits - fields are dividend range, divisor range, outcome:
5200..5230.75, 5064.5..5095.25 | 0.94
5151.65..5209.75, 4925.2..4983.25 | 0.94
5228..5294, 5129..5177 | 1.02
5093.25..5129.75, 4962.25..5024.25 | 0.99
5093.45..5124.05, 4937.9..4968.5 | 0.99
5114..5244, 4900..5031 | 0.96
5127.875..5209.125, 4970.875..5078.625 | 0.94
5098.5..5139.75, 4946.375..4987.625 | 0.97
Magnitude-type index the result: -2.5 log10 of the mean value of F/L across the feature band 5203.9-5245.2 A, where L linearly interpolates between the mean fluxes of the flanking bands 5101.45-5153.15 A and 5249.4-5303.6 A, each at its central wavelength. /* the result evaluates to 0.03 mag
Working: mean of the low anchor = 7.34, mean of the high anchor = 7.43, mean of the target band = 7.19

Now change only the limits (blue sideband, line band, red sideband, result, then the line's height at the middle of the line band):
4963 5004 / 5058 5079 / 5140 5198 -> -0.066 mag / 7.32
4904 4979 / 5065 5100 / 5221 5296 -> -0.030 mag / 7.42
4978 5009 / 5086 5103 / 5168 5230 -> -0.036 mag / 7.29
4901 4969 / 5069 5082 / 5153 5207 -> -0.090 mag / 7.22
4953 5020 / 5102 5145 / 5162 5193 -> -0.018 mag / 7.15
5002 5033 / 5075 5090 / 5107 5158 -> -0.025 mag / 7.47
